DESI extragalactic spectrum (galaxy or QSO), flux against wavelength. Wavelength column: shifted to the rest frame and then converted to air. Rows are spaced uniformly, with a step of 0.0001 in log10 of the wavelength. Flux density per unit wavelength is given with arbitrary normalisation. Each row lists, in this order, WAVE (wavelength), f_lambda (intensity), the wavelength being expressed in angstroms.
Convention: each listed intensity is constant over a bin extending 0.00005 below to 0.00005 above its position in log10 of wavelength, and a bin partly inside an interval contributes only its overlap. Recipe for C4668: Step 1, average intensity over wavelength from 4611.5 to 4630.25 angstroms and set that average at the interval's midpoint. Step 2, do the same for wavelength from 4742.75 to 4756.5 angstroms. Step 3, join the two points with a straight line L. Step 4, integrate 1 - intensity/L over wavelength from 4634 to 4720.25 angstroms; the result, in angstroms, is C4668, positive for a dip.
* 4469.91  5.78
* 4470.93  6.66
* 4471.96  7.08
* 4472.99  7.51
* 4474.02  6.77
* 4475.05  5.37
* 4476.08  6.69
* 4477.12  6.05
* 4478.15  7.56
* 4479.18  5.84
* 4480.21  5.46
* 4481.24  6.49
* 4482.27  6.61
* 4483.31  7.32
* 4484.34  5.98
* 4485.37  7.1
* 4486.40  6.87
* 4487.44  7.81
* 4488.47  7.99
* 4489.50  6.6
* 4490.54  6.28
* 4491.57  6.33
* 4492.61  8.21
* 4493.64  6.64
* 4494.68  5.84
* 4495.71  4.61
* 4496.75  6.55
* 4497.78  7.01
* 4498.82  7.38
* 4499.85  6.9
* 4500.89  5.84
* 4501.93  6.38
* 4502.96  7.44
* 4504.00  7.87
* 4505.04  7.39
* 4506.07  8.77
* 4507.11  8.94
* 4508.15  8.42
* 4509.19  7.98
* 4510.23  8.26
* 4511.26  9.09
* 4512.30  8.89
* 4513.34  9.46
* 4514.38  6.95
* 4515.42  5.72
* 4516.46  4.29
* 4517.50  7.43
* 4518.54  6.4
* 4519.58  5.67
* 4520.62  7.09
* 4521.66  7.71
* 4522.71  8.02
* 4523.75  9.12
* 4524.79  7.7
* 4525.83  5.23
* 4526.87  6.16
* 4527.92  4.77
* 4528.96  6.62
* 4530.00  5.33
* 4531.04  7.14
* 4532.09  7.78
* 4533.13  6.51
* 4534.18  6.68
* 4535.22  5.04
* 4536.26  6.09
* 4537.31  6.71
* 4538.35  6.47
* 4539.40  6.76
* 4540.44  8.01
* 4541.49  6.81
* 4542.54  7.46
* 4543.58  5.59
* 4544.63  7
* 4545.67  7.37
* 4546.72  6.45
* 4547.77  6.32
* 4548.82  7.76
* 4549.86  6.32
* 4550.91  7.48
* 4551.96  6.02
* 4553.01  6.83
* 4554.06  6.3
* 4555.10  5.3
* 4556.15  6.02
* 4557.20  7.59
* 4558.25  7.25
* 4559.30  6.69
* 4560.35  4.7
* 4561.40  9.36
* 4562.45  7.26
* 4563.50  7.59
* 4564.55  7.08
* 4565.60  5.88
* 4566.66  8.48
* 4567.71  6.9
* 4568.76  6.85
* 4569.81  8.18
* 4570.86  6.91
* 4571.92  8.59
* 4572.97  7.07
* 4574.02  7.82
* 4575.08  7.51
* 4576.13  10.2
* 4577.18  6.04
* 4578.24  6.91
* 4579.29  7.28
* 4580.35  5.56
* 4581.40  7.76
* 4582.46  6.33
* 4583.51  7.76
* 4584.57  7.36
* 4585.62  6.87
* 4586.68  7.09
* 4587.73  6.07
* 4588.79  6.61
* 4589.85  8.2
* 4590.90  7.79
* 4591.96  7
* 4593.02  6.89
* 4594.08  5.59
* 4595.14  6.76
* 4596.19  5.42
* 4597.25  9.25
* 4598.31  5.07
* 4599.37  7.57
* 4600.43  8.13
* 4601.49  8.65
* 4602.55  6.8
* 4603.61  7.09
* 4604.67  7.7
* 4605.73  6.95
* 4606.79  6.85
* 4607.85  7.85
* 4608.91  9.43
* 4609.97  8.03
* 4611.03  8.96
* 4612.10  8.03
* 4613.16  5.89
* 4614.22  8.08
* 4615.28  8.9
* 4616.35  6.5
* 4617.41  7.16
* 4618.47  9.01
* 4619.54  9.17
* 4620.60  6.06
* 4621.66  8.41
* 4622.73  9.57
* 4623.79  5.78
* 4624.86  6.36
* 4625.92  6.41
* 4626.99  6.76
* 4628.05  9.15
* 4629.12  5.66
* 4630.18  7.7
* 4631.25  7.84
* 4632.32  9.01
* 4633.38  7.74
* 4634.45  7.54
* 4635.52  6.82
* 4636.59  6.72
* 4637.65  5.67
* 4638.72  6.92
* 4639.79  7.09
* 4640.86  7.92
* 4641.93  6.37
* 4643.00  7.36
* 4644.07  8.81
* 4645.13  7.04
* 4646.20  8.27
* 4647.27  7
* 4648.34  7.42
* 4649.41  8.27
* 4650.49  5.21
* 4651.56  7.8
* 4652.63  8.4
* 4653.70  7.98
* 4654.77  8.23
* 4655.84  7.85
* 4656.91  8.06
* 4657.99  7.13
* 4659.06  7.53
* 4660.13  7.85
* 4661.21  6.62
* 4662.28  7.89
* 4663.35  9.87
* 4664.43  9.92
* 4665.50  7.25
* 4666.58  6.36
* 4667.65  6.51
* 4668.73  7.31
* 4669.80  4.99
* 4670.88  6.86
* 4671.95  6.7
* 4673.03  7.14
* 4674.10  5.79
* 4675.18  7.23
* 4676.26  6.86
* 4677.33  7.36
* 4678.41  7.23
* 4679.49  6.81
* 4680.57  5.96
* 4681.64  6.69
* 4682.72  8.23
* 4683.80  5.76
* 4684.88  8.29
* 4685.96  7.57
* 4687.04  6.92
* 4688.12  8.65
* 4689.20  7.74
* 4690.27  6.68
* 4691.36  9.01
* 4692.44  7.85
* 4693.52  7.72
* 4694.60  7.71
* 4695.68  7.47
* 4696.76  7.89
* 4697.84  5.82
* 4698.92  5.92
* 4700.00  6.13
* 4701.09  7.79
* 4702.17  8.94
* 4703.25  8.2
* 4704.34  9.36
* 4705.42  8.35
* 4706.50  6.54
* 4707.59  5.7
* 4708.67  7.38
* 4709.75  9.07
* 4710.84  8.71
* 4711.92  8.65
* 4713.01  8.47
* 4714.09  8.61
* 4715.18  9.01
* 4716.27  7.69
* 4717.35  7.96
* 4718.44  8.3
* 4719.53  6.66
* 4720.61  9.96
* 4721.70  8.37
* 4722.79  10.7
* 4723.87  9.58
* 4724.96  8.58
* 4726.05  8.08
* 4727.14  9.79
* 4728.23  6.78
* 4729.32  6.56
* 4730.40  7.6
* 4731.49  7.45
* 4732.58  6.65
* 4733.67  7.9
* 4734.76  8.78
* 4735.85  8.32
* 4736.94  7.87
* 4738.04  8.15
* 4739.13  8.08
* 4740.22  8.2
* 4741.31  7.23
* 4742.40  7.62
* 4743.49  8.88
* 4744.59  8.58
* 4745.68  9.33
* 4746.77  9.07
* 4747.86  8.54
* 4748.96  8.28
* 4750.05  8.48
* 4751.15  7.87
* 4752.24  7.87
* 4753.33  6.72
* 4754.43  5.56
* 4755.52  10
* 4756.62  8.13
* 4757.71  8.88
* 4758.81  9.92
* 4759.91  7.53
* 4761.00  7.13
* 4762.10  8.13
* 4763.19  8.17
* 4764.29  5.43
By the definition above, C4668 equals 3.8 angstroms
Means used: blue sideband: 7.48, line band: 7.47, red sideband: 8.25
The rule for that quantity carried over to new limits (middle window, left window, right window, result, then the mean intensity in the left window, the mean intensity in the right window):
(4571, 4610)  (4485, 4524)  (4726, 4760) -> 1.35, 7.23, 8.09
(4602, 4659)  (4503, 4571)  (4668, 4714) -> -2.25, 7.02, 7.38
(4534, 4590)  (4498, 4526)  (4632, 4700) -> 3.31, 7.44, 7.33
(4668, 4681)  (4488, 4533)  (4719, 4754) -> 1.97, 7.07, 8.2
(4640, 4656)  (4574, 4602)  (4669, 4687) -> -1.45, 7.15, 6.85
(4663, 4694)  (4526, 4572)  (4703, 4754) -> 2.03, 6.75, 8.17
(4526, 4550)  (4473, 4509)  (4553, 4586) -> 1.64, 6.88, 7.14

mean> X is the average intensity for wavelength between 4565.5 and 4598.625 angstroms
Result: 7.15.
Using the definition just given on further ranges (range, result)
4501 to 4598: 7.05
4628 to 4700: 7.34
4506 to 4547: 7.03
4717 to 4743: 8.13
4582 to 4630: 7.36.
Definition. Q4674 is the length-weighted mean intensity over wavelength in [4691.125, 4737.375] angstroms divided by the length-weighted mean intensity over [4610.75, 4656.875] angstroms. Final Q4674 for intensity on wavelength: 1.1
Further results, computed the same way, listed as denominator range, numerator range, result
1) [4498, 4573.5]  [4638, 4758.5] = 1.10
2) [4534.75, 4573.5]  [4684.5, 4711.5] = 1.11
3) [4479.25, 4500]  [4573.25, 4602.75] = 1.07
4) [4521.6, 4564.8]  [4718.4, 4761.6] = 1.21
